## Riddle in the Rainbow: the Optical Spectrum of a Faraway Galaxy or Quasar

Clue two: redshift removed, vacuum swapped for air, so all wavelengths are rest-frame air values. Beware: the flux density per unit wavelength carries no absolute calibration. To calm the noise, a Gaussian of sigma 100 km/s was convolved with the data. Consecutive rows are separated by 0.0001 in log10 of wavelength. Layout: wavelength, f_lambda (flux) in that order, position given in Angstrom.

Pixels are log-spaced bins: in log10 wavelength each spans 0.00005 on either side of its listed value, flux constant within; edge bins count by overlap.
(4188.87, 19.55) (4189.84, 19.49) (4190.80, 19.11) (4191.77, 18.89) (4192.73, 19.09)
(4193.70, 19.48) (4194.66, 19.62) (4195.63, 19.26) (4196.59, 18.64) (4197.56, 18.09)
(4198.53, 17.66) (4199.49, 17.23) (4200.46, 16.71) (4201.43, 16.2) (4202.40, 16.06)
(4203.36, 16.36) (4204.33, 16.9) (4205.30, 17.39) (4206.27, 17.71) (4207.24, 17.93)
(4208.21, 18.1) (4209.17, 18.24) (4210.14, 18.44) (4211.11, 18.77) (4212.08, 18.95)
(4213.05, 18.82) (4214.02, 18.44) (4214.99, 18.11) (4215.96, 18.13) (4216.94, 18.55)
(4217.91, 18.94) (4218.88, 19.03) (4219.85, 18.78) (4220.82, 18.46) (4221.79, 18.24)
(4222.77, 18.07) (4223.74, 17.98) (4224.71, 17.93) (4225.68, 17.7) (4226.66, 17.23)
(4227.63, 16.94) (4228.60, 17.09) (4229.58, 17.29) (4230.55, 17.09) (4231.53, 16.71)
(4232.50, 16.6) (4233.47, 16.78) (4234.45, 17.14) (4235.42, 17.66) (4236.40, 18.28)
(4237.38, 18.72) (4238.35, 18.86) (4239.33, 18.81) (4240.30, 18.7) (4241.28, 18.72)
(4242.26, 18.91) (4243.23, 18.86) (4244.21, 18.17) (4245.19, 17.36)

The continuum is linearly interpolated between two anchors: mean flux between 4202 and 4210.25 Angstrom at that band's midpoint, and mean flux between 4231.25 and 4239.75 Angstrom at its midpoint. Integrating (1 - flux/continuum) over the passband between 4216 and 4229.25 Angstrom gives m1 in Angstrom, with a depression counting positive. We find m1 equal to -0.34 Angstrom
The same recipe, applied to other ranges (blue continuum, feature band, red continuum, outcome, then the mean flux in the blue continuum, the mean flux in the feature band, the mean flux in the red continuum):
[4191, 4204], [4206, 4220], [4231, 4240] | -0.5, 18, 18.5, 17.8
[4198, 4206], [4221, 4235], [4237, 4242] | 0.6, 16.8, 17.4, 18.8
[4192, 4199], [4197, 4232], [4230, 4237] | 0.4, 18.8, 17.8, 17.2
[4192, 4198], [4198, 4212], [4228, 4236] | 0.8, 19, 17.5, 17.1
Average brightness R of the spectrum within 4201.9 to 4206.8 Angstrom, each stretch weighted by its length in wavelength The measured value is 16.9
